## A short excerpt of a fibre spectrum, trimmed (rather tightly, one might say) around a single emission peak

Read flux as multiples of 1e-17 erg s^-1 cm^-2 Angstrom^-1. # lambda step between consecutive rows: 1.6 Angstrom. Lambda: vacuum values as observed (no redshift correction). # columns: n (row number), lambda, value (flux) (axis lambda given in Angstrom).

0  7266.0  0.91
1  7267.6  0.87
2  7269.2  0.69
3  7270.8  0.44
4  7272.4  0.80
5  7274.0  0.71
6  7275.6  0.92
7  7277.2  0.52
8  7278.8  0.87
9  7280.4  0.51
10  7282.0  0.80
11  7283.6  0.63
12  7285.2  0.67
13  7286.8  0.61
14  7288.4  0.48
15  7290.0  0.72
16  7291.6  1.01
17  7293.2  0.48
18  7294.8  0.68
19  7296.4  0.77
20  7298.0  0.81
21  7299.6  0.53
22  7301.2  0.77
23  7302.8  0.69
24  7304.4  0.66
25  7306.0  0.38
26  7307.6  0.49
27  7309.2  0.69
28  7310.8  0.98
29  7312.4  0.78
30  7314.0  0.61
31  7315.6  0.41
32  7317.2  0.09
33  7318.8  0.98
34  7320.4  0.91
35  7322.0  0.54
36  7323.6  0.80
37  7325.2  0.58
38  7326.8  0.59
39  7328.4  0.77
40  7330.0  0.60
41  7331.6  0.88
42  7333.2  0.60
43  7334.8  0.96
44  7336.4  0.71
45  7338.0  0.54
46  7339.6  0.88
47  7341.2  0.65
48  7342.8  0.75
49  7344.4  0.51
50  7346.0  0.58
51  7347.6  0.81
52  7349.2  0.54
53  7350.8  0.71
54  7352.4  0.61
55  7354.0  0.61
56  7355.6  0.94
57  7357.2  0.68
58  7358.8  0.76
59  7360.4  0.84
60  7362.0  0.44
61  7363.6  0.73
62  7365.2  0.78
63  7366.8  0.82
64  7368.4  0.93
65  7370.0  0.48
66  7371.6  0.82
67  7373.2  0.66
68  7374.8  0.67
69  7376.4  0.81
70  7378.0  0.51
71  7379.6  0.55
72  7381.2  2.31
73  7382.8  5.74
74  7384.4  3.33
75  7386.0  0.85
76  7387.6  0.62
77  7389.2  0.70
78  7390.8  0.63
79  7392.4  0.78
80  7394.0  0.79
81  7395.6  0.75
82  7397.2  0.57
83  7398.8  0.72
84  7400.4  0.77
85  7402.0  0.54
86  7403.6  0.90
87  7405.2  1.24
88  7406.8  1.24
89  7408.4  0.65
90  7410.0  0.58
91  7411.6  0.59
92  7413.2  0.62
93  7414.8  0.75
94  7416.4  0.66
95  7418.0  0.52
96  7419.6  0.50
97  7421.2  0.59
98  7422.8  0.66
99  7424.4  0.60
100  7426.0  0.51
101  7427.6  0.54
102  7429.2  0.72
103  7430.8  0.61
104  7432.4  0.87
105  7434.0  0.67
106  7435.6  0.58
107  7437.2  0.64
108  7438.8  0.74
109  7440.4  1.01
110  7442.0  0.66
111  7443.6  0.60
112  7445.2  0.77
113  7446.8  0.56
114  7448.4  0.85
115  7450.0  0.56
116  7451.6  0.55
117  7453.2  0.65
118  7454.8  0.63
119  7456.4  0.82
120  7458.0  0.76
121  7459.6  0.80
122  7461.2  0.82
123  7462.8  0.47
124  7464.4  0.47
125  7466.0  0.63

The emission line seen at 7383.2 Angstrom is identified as H-alpha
